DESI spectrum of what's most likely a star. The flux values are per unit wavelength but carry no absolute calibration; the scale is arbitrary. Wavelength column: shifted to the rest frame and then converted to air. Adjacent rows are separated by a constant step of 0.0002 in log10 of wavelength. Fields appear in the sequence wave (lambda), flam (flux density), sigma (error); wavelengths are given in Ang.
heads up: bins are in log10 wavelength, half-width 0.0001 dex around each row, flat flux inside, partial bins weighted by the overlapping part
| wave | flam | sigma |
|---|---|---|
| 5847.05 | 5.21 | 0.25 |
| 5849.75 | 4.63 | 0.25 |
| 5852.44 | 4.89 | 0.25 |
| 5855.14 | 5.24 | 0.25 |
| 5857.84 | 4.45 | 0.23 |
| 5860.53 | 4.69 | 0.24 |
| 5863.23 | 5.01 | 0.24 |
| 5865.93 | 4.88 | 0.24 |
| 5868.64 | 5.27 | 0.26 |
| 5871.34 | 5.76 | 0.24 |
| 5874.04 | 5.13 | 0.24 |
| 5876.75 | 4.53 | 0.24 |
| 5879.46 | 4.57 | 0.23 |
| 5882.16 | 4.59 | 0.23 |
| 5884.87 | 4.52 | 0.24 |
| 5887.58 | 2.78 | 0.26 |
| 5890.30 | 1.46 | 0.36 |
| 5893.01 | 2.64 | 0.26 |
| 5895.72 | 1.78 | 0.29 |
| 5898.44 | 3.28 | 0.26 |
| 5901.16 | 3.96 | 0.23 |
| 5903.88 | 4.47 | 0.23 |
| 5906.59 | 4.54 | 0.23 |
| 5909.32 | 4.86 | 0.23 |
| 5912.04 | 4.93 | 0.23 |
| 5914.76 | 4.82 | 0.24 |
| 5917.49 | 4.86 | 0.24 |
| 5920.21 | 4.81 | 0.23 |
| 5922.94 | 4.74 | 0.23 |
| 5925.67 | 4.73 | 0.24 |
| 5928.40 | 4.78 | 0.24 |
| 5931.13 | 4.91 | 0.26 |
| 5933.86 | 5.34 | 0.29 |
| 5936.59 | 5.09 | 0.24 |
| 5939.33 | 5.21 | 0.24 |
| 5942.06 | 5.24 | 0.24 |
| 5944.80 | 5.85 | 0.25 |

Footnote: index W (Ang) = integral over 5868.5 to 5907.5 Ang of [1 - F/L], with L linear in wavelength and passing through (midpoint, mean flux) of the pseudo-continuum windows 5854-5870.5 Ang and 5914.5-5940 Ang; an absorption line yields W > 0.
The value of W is 8.2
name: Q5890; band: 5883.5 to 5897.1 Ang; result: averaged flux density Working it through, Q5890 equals 2.64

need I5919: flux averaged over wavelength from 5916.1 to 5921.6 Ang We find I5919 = 4.83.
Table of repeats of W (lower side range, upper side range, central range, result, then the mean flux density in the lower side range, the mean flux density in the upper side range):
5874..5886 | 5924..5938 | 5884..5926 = 7.7 Ang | 4.62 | 4.97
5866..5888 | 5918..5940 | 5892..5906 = 4.4 Ang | 4.74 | 4.94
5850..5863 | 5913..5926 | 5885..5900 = 6.9 Ang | 4.82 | 4.8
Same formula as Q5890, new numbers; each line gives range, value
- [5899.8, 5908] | 4.32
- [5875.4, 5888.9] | 4.2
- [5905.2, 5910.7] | 4.7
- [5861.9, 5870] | 5.05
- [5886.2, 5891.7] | 2.13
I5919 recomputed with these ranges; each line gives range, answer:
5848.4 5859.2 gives 4.8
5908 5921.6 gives 4.86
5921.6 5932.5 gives 4.79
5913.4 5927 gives 4.79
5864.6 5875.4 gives 5.26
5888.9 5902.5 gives 2.62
